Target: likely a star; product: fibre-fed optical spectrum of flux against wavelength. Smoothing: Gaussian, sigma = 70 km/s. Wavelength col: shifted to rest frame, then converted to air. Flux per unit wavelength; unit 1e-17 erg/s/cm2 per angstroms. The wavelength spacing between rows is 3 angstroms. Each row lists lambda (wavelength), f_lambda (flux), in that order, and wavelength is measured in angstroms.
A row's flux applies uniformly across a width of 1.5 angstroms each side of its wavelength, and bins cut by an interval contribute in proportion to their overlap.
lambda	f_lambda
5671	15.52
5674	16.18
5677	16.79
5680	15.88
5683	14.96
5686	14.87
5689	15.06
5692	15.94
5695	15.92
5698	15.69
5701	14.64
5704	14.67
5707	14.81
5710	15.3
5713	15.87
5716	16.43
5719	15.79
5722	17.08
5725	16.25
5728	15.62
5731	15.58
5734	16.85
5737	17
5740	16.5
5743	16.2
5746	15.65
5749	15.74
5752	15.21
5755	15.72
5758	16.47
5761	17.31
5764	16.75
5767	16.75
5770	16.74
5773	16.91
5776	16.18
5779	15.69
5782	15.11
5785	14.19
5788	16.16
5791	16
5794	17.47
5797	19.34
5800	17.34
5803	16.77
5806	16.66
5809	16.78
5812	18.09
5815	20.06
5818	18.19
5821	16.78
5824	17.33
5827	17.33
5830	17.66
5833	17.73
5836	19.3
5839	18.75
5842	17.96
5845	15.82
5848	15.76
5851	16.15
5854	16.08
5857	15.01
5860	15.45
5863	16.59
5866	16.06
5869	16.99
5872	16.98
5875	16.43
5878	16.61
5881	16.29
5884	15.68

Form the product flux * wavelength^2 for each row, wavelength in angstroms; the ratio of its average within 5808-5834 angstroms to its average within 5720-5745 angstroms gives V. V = 1.1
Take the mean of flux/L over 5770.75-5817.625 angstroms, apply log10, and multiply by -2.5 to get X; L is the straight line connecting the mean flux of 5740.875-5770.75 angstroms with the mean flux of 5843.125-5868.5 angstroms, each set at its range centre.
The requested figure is -0.05 mag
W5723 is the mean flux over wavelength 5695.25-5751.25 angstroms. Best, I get 15.9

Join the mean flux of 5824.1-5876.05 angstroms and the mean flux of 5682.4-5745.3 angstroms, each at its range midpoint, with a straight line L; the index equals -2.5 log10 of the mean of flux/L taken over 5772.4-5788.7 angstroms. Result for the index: 0.05 mag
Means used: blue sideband 15.8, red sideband 16.8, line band 15.6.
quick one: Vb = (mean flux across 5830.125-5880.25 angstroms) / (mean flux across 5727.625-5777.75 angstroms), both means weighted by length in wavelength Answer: 1.03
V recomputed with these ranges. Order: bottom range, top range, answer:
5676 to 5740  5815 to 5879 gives 1.13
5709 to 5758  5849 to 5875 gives 1.05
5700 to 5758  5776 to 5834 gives 1.10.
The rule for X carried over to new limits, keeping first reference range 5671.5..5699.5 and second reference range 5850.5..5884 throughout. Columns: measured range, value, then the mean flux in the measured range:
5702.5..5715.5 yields 0.04 mag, 15.3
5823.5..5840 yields -0.12 mag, 18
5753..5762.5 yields -0.04 mag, 16.4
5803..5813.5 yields -0.07 mag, 17.1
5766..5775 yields -0.06 mag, 16.8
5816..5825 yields -0.10 mag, 17.6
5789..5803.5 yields -0.09 mag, 17.4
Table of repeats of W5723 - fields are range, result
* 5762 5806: 16.5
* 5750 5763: 16.2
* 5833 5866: 16.7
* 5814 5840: 18.1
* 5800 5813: 17.1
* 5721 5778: 16.3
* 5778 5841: 17.3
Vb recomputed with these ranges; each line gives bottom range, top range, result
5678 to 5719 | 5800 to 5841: 1.15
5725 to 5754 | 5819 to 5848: 1.09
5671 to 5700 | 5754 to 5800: 1.05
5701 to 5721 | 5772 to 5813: 1.07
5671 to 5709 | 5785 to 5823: 1.12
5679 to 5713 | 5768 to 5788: 1.04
